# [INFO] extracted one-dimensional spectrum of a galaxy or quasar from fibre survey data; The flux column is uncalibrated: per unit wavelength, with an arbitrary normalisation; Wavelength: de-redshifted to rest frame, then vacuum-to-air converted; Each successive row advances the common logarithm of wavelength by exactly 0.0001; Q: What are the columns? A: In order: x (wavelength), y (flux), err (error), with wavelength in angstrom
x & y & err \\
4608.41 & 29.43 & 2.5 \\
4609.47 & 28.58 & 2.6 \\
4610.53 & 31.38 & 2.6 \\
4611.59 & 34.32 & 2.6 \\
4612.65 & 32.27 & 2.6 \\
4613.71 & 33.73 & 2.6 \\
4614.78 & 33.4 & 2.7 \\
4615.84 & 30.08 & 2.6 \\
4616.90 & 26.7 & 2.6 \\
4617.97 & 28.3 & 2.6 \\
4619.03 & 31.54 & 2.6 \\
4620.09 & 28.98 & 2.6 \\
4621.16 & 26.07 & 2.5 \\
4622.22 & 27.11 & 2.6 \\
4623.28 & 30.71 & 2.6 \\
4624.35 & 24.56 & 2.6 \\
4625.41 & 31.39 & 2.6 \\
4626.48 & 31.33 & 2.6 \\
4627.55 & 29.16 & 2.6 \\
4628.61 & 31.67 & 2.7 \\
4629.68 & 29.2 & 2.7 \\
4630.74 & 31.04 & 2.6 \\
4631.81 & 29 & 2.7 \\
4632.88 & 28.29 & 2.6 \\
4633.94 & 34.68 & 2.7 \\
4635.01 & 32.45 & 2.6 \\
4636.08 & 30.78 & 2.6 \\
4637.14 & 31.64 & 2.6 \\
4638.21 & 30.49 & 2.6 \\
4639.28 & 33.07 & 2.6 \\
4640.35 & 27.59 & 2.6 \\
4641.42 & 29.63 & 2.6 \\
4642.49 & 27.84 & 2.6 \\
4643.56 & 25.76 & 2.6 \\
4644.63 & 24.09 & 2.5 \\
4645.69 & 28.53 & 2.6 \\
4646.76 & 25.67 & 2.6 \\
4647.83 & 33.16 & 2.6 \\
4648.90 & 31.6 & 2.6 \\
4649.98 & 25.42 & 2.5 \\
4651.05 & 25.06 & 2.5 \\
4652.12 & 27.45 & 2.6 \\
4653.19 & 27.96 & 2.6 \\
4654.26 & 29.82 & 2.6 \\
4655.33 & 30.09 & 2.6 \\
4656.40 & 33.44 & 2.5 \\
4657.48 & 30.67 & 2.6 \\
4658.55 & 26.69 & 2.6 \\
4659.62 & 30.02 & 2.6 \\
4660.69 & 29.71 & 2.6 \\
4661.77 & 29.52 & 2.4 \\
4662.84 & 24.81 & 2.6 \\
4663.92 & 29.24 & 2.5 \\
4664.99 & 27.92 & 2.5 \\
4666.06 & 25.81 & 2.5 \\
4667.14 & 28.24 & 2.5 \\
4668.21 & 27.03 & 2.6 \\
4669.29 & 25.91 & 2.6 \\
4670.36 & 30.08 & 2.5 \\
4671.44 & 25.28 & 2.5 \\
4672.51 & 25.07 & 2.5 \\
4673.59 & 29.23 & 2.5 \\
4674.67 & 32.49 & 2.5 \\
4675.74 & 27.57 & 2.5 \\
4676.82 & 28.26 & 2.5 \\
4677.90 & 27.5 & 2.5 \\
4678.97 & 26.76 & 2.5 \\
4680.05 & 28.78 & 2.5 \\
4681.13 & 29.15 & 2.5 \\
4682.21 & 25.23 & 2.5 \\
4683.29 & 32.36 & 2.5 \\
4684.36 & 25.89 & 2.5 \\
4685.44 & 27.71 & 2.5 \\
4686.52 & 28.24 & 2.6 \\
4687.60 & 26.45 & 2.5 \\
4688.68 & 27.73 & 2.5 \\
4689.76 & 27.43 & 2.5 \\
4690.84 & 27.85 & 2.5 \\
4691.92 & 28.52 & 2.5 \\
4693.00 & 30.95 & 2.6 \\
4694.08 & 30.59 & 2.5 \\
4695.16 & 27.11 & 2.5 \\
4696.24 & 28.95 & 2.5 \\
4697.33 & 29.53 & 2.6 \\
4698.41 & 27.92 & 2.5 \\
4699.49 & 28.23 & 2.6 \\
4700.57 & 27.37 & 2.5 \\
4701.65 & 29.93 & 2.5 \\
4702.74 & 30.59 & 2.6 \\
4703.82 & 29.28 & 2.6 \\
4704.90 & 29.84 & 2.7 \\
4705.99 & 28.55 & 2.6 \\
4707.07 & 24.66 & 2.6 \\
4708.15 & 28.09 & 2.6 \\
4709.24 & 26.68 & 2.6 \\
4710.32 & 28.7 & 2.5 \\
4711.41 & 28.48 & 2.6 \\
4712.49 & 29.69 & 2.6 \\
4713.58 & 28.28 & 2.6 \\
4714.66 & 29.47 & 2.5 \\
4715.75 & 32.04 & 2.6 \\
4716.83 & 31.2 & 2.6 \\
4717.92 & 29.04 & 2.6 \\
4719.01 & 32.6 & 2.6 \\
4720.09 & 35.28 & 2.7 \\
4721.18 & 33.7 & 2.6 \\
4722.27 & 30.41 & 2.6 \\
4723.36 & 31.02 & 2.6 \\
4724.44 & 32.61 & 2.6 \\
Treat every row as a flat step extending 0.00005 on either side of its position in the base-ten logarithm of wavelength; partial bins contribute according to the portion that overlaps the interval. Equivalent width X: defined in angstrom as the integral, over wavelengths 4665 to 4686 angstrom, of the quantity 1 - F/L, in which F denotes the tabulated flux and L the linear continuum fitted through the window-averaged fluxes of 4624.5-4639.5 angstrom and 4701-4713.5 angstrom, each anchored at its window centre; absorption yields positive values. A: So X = 1.2 angstrom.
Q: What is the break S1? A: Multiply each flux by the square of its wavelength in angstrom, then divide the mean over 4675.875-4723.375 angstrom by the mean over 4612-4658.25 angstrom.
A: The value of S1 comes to 1.0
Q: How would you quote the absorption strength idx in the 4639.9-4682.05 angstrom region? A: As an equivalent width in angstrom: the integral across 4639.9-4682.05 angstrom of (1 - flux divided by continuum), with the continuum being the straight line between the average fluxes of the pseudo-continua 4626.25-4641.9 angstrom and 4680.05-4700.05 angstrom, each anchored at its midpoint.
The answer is 2.0 angstrom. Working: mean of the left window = 30.7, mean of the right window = 28.3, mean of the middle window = 28.1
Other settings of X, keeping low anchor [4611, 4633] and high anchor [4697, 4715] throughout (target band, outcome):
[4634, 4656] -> 0.39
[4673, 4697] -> 0.41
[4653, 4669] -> 0.33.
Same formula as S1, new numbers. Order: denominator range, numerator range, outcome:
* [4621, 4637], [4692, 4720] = 1.01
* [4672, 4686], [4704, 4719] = 1.04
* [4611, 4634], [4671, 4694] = 0.96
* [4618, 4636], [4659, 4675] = 0.95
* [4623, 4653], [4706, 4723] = 1.05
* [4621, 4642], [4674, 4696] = 0.96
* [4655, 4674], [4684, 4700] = 1.01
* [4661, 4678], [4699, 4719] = 1.06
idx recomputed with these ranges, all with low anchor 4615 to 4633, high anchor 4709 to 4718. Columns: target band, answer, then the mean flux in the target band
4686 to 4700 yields 0.44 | 28.4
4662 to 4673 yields 0.86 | 27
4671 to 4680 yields 0.45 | 27.9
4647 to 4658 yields -0.03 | 29.3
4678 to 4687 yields 0.41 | 28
